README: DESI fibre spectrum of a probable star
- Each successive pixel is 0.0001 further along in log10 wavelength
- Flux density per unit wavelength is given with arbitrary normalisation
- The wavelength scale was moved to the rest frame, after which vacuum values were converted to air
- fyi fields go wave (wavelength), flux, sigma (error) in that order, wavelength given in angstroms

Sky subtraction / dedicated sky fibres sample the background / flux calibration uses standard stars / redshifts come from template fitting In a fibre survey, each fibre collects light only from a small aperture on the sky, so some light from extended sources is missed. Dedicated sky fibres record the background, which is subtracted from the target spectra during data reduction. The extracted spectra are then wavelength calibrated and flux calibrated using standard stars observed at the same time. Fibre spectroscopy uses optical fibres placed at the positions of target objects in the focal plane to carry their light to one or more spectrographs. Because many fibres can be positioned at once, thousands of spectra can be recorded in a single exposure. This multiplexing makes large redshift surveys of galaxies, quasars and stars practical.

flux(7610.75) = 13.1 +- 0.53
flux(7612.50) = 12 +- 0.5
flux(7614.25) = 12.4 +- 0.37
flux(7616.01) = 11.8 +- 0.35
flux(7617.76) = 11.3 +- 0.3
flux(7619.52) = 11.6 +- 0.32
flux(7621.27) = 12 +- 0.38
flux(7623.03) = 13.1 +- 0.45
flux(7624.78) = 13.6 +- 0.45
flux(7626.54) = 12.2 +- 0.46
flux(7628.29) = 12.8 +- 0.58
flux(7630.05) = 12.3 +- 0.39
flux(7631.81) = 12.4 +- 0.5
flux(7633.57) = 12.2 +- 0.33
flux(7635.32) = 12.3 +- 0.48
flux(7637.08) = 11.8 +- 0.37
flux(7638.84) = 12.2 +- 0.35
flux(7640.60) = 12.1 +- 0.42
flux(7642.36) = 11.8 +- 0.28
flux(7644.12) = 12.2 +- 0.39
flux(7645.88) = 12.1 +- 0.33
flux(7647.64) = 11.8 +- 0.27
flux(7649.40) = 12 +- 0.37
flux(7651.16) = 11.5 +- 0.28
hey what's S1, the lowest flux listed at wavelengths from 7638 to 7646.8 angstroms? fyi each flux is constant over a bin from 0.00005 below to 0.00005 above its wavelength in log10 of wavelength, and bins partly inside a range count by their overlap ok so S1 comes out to 11.8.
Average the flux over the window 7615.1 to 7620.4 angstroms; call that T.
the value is 11.6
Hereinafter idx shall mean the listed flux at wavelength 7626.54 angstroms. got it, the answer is 12.2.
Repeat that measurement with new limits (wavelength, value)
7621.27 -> 12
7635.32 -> 12.3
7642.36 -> 11.8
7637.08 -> 11.8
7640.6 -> 12.1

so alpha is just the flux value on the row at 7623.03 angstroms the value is 13.1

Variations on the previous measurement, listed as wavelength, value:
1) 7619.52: 11.6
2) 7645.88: 12.1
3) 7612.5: 12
